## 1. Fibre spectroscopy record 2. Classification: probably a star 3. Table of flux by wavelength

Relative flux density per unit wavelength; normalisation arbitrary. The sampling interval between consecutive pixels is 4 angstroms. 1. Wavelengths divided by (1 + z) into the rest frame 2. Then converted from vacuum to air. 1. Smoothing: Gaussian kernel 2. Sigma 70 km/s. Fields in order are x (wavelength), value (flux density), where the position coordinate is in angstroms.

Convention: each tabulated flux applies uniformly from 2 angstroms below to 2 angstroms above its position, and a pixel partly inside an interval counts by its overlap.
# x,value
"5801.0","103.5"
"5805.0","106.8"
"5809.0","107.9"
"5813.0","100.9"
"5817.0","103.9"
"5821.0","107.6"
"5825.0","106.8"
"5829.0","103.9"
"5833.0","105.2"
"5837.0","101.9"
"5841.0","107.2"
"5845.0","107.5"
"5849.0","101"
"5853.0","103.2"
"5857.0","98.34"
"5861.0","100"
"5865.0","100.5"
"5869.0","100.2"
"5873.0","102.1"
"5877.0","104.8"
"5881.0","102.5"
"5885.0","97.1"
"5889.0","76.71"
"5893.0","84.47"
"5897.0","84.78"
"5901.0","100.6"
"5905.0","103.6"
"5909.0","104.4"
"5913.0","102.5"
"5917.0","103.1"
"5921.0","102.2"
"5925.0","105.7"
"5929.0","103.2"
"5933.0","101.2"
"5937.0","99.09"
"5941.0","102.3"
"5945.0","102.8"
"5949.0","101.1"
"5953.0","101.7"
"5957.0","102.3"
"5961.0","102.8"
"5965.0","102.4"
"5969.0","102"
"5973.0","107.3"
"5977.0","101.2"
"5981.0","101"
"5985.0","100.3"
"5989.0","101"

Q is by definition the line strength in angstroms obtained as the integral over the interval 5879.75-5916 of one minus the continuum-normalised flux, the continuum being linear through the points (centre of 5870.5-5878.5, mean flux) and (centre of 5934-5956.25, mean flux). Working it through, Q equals 2.6 angstroms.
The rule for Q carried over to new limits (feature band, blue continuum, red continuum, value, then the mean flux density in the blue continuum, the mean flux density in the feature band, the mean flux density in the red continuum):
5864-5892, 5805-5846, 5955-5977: 2.0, 105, 97.1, 103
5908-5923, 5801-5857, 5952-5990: 0.0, 105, 103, 102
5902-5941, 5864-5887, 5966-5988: -0.4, 101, 103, 102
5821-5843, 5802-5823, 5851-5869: -0.4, 105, 105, 100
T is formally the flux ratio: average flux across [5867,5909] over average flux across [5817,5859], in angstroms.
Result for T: 0.9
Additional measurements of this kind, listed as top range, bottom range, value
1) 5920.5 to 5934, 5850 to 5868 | 1.03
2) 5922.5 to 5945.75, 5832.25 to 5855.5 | 0.98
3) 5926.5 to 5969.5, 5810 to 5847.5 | 0.97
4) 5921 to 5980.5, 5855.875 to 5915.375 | 1.05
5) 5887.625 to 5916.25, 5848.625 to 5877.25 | 0.94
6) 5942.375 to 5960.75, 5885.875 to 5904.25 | 1.15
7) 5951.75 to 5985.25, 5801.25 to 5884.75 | 0.99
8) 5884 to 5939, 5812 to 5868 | 0.95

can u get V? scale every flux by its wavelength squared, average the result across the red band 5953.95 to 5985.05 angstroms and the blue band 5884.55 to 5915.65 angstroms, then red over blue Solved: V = 1.11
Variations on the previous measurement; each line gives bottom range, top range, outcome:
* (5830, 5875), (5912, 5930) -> 1.03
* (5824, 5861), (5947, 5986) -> 1.03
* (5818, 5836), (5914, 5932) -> 1.01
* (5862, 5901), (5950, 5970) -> 1.10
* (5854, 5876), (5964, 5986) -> 1.06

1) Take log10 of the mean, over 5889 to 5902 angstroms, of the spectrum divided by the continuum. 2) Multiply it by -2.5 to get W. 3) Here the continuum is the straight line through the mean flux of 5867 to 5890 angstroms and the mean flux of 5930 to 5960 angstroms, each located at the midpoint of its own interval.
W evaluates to 0.14 mag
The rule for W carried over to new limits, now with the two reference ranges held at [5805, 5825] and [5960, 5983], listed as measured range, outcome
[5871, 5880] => 0.01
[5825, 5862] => 0.02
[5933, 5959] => 0.02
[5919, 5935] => 0.00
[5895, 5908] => 0.08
